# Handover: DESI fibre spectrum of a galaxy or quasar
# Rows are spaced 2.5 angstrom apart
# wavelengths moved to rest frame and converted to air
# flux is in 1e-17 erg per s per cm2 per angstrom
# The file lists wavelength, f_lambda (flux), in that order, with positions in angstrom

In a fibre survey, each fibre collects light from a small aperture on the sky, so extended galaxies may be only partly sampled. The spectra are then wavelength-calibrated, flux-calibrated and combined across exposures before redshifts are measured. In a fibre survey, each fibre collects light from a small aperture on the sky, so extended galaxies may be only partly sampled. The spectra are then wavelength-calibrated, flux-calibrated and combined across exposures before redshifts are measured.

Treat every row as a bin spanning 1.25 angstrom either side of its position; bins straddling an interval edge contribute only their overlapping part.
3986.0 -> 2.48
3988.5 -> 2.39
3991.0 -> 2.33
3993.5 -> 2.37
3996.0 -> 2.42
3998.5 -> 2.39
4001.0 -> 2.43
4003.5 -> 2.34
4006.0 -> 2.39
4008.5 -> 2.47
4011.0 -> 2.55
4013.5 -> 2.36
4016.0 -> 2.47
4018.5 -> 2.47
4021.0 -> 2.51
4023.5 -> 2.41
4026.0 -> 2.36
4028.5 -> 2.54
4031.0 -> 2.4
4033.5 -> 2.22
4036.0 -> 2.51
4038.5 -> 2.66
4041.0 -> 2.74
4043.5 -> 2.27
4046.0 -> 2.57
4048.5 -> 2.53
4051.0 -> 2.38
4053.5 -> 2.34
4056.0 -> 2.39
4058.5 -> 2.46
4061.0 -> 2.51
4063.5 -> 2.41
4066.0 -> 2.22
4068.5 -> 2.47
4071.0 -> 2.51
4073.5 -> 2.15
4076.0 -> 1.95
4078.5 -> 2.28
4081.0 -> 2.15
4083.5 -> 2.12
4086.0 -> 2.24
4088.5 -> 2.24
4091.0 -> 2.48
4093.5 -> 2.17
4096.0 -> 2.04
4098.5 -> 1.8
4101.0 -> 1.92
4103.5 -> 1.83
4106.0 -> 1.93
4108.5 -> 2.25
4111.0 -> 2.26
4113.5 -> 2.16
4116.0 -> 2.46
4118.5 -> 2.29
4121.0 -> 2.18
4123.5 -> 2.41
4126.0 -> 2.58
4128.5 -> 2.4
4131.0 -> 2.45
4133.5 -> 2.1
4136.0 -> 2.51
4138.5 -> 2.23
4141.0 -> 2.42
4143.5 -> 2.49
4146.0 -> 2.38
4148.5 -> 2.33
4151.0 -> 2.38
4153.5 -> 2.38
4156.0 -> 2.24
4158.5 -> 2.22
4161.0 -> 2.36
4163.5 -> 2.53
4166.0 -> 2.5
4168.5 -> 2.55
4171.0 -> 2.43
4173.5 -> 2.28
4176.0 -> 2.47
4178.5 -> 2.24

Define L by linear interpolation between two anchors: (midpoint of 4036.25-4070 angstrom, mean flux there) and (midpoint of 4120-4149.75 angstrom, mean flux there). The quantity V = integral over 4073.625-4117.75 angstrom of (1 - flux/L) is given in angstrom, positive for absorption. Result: 5.1 angstrom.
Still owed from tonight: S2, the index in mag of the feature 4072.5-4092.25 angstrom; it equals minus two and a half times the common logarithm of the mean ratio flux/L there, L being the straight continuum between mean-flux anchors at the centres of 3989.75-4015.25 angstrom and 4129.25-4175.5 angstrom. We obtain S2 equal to 0.09 mag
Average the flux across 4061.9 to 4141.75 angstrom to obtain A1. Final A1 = 2.24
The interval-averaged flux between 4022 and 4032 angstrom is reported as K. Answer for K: 2.43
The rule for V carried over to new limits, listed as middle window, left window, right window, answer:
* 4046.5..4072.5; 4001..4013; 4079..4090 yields -1.7 angstrom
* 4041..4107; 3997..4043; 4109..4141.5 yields 3.9 angstrom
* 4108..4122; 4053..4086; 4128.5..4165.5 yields 0.4 angstrom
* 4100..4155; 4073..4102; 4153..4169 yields -0.4 angstrom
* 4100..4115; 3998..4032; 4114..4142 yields 1.9 angstrom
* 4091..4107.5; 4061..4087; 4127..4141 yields 2.2 angstrom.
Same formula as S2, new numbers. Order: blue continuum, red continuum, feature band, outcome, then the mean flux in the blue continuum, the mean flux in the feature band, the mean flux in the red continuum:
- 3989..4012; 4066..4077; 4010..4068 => -0.05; 2.41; 2.45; 2.27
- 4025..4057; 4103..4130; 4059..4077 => 0.03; 2.46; 2.33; 2.26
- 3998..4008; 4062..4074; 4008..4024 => -0.03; 2.39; 2.46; 2.37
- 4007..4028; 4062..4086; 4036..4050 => -0.08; 2.45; 2.55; 2.25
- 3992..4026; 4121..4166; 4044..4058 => -0.01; 2.43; 2.43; 2.38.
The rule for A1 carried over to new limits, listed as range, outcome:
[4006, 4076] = 2.43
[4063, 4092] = 2.26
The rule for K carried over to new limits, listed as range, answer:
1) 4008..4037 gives 2.44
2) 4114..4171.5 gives 2.38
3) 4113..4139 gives 2.35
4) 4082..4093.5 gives 2.26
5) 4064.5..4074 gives 2.35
